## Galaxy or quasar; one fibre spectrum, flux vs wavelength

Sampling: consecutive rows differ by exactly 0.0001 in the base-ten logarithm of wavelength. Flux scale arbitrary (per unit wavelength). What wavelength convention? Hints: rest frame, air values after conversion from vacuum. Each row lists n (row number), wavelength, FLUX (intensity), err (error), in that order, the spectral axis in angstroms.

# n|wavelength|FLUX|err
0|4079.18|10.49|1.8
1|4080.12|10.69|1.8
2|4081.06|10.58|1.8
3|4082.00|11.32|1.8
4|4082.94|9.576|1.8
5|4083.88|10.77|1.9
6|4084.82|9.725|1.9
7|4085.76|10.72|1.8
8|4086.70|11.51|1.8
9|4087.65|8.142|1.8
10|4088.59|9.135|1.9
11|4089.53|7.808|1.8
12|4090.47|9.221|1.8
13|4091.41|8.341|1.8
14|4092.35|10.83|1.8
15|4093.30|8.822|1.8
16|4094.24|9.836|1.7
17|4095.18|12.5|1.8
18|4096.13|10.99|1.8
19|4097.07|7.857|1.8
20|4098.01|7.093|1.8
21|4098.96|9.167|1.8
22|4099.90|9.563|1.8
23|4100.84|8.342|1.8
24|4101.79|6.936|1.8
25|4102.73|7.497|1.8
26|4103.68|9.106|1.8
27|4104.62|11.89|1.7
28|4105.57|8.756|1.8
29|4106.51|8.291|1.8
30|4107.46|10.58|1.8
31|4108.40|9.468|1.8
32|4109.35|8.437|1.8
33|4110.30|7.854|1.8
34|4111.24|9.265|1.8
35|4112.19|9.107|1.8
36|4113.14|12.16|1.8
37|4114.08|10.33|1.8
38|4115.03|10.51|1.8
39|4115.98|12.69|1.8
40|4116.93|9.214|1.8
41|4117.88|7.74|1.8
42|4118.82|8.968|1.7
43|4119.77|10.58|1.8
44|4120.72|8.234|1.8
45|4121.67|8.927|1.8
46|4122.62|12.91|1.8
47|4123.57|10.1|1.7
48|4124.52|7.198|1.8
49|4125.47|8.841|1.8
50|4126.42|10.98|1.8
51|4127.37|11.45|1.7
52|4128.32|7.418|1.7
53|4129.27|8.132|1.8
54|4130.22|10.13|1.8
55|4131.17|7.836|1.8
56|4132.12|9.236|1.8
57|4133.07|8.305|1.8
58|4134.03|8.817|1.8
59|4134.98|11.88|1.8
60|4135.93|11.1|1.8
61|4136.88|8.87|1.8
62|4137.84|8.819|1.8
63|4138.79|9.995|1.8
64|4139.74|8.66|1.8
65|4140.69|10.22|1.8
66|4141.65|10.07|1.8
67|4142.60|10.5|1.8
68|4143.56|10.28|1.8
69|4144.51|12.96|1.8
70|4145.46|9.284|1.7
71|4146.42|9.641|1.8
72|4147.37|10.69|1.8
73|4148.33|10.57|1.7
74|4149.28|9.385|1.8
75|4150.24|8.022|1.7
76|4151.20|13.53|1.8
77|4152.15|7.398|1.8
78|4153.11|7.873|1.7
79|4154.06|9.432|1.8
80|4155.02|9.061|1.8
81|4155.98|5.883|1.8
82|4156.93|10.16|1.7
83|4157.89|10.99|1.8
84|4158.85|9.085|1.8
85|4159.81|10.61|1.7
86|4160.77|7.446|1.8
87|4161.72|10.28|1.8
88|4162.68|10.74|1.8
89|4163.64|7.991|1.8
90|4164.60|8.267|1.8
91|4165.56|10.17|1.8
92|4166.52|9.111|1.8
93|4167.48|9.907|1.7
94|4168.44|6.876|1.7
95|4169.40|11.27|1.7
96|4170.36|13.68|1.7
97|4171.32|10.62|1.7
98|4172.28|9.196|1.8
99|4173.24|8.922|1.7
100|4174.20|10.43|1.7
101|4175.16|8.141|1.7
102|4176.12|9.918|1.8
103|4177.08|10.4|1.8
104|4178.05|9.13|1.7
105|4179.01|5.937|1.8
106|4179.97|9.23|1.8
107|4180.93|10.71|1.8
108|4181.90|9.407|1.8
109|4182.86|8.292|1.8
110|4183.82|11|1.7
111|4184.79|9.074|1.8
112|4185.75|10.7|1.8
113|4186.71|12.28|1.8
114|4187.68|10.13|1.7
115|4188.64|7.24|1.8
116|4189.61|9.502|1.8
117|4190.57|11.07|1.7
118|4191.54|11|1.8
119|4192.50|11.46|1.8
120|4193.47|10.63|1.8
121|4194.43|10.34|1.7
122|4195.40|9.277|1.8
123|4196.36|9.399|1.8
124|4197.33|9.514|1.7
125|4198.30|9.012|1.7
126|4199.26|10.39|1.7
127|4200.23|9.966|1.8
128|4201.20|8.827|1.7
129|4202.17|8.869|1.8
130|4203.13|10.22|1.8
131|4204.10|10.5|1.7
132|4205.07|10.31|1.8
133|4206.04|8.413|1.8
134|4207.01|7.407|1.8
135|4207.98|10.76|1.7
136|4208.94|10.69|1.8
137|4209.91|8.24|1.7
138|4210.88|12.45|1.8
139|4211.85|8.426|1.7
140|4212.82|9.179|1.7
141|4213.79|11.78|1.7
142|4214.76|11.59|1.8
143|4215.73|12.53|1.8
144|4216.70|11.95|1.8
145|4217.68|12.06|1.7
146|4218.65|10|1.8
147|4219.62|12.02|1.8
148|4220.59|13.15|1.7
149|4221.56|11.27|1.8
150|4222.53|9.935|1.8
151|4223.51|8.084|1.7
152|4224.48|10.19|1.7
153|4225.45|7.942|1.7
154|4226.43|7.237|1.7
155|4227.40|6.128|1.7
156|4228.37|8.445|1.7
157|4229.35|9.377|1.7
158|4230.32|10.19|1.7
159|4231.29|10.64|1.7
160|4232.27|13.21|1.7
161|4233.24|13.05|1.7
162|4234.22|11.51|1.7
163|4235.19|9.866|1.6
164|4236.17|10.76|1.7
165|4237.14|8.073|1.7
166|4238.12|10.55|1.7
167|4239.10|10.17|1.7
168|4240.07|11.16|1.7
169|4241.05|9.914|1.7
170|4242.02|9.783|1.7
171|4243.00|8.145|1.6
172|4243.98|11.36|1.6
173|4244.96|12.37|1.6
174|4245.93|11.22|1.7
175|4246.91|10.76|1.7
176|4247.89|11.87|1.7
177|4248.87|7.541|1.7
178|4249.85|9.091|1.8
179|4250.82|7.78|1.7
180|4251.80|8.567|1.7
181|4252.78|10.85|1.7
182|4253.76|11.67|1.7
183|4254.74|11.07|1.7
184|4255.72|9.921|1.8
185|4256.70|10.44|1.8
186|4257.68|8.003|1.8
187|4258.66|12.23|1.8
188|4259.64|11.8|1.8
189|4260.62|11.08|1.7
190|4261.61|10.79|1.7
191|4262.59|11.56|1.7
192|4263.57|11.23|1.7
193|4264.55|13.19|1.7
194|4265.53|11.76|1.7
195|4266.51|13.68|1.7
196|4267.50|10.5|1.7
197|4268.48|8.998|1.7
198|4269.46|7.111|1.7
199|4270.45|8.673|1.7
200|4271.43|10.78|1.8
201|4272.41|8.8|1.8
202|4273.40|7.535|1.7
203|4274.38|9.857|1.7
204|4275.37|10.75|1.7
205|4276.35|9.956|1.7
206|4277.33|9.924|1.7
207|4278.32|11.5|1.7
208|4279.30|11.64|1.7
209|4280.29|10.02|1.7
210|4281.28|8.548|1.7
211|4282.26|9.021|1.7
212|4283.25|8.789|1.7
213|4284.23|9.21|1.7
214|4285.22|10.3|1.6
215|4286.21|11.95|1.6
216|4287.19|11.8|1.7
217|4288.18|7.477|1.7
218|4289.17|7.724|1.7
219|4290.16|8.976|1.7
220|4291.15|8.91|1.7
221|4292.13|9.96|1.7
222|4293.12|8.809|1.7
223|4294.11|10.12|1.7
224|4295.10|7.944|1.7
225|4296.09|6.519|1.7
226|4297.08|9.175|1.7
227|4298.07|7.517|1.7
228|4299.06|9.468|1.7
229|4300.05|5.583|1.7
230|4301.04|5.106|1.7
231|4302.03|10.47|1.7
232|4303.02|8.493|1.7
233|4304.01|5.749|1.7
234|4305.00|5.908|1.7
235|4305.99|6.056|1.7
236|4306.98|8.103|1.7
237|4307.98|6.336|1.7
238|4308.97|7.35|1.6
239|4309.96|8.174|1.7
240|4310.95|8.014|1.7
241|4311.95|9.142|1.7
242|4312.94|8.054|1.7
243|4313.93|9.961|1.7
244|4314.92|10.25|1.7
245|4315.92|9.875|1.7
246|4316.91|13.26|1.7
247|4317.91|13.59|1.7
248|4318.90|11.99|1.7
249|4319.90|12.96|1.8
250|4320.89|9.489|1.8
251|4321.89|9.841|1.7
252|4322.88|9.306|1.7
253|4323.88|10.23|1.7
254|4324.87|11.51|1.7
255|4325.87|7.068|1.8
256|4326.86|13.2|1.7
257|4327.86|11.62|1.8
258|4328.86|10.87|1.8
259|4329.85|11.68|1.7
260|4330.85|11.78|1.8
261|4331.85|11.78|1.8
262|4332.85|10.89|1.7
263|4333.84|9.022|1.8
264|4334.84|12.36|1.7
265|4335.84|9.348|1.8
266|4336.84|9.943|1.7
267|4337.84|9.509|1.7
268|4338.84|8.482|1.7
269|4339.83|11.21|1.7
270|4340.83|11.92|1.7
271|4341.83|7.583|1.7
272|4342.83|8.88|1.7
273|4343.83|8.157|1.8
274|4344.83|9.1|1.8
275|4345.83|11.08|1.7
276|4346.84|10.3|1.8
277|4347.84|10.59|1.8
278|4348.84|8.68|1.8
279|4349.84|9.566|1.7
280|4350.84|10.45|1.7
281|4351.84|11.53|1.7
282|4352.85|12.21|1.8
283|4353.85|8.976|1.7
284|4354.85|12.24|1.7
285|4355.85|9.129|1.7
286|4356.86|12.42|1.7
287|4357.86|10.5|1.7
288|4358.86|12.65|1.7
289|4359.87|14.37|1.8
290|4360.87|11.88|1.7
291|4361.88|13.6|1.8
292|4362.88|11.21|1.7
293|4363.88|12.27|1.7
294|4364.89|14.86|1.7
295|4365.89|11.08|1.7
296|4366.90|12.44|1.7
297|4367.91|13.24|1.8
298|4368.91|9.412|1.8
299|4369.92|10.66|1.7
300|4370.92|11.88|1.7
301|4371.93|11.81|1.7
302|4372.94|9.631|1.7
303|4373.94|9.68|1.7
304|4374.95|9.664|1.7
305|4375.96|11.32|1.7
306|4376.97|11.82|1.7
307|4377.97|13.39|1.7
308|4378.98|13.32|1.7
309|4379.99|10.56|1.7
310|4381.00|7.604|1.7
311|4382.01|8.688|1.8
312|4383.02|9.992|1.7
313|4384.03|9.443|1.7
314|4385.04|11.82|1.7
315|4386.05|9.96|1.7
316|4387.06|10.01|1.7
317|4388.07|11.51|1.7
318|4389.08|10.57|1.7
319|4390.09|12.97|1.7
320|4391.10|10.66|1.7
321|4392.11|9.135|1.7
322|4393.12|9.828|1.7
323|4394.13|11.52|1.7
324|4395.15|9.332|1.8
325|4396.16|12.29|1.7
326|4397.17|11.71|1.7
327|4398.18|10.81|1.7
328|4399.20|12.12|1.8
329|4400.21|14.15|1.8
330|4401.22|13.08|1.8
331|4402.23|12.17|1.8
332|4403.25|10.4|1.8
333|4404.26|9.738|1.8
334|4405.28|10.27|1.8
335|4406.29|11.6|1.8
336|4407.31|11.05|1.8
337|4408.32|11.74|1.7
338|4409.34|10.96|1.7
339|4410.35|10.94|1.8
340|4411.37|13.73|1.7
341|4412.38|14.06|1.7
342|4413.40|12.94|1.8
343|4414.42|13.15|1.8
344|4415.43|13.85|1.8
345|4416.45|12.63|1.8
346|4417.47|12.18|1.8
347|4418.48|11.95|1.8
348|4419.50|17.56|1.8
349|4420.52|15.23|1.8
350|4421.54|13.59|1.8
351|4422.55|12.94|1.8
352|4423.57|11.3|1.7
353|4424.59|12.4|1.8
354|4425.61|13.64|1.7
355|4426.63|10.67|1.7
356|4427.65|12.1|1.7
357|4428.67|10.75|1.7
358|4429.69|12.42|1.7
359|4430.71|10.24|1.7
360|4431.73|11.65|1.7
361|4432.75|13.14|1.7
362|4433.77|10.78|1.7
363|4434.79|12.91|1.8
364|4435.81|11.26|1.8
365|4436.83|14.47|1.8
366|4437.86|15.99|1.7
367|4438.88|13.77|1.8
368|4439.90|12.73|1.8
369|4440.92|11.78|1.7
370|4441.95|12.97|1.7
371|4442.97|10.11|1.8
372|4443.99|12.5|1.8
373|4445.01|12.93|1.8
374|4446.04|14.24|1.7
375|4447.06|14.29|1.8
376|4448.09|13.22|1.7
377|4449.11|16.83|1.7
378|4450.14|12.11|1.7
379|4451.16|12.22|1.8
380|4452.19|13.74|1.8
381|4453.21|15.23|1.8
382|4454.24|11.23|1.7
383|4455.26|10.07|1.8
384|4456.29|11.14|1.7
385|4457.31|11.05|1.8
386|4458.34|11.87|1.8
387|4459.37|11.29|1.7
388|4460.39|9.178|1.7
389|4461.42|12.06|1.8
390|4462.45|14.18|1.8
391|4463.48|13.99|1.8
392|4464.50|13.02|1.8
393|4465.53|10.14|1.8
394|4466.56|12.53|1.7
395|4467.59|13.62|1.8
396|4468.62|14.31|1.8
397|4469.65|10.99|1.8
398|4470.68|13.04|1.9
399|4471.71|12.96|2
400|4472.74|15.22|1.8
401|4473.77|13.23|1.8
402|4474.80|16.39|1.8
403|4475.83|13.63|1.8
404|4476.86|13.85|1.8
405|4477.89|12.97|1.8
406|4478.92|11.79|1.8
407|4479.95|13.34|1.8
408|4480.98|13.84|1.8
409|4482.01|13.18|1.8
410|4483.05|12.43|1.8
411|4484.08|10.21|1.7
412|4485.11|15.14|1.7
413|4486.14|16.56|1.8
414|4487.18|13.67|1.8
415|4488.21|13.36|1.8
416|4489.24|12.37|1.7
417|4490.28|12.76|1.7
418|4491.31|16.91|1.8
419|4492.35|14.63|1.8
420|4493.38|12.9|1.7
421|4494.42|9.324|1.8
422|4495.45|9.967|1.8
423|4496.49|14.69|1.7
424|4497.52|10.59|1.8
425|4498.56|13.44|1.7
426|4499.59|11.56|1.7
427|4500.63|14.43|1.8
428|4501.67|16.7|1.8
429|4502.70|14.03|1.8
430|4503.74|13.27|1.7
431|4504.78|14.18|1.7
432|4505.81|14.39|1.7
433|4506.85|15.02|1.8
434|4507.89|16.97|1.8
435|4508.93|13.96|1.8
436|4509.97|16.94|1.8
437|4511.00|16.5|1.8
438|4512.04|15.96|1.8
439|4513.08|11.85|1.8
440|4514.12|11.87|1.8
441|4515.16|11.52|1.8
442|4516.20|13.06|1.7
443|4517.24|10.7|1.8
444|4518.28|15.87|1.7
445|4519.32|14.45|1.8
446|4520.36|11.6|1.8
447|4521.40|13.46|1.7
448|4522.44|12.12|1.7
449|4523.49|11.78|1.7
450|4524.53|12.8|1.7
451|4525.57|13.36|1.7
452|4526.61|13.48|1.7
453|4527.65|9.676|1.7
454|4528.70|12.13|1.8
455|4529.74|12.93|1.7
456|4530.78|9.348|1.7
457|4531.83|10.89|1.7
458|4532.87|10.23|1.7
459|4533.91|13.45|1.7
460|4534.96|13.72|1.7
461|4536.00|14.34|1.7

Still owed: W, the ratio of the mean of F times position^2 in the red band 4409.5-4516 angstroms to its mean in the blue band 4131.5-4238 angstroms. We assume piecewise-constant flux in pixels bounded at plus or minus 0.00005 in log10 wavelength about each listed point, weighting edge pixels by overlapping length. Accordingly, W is 1.5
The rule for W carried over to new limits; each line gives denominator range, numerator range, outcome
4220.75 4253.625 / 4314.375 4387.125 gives 1.15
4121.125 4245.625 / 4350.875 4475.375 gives 1.36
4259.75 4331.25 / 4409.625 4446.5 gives 1.41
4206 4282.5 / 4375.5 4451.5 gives 1.27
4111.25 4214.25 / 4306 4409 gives 1.21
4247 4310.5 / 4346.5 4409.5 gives 1.25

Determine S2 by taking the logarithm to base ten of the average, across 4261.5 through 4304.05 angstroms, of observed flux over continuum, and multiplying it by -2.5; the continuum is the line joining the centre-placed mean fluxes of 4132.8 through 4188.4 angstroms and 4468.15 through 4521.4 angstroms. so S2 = 0.17 mag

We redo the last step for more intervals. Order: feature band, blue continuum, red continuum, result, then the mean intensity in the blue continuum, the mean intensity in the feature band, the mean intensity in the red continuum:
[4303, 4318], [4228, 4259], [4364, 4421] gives 0.27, 10.3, 8.52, 11.6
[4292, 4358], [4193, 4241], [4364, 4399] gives 0.11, 10.1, 9.64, 11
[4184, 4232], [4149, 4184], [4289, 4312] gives -0.12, 9.41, 10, 7.88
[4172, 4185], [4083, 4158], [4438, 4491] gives 0.09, 9.53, 9.27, 13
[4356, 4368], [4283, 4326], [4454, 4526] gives -0.20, 9.03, 12.4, 13.2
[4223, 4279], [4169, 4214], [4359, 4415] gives 0.02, 9.85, 10.2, 11.4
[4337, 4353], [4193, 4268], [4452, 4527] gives 0.17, 10.3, 9.9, 13.2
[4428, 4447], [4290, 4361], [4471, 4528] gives -0.03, 9.76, 12.5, 13.5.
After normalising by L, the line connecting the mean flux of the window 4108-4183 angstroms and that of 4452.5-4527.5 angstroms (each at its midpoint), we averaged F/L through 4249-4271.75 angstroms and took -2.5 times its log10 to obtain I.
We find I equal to 0.04 mag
